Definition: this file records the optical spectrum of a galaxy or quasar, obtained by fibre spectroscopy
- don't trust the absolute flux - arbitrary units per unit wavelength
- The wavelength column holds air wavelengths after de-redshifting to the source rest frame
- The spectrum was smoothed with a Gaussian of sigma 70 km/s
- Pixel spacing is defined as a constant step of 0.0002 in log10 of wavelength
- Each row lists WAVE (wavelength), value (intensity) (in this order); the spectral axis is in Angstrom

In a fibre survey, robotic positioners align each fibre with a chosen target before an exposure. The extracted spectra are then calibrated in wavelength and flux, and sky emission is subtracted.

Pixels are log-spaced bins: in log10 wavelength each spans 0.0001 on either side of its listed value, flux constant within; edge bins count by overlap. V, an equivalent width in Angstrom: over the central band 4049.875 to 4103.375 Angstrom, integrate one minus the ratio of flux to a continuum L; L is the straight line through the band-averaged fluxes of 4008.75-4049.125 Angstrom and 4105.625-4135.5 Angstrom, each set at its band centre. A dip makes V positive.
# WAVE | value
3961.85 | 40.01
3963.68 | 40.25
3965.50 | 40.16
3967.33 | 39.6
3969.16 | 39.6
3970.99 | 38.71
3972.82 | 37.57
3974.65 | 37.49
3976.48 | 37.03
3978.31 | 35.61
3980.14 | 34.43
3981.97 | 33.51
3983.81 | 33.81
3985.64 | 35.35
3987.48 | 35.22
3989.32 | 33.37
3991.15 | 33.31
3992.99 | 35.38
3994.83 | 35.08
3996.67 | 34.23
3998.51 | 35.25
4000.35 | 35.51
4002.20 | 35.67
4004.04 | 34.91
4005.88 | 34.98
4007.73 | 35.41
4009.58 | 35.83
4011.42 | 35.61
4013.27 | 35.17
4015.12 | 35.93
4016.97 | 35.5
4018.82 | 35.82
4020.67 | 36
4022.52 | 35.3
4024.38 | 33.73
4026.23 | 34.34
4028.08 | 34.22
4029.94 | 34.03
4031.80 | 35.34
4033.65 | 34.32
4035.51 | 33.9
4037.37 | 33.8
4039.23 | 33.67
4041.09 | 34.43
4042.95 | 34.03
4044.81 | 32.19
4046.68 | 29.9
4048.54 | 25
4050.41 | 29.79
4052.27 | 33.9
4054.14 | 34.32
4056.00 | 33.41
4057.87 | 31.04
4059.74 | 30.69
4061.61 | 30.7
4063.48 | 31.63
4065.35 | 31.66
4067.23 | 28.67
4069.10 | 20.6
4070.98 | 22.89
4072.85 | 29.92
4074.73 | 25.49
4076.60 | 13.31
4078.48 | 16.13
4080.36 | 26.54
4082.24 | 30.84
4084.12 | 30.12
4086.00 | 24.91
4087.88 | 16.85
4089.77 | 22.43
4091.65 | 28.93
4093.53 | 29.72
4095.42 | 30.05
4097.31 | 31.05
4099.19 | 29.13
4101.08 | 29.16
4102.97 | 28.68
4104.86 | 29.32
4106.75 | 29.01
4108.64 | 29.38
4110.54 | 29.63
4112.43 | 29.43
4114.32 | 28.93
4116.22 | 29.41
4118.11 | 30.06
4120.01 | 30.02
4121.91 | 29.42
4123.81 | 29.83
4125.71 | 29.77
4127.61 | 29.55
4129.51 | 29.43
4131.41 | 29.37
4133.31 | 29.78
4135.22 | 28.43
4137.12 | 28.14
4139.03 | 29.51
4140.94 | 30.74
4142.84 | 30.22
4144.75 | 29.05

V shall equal 6.85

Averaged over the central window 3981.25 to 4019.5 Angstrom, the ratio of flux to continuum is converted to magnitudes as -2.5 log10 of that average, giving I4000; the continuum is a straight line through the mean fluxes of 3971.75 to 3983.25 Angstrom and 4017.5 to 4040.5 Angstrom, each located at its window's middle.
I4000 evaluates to 0.01 mag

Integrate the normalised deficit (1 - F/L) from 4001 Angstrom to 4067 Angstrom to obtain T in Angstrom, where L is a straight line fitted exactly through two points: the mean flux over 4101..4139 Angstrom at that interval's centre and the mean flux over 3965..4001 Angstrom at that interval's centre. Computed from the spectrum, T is -0.1 Angstrom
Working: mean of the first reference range 36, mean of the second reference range 29.3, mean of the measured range 33.5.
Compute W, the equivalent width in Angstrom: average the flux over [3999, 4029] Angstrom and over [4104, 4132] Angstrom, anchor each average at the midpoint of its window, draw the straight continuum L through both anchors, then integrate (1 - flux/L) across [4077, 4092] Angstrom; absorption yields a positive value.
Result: 3.5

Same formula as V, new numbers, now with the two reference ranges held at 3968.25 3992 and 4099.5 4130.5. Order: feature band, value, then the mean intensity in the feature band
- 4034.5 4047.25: -0.12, 33.2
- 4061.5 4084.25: 4.13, 25.7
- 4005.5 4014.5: -0.28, 35.4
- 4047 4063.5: 0.59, 31.1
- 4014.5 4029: -0.54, 35.1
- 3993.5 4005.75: -0.09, 35.1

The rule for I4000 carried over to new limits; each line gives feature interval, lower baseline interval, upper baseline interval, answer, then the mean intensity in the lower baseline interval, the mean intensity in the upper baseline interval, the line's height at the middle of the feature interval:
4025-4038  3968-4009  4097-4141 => -0.02 mag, 35.5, 29.4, 33.5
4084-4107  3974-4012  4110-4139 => 0.12 mag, 35.1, 29.4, 30.7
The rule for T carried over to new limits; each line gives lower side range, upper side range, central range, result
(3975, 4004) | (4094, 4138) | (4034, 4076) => 2.2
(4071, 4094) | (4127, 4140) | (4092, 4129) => -3.5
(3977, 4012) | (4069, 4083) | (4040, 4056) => -2.7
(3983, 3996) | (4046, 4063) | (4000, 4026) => -1.6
